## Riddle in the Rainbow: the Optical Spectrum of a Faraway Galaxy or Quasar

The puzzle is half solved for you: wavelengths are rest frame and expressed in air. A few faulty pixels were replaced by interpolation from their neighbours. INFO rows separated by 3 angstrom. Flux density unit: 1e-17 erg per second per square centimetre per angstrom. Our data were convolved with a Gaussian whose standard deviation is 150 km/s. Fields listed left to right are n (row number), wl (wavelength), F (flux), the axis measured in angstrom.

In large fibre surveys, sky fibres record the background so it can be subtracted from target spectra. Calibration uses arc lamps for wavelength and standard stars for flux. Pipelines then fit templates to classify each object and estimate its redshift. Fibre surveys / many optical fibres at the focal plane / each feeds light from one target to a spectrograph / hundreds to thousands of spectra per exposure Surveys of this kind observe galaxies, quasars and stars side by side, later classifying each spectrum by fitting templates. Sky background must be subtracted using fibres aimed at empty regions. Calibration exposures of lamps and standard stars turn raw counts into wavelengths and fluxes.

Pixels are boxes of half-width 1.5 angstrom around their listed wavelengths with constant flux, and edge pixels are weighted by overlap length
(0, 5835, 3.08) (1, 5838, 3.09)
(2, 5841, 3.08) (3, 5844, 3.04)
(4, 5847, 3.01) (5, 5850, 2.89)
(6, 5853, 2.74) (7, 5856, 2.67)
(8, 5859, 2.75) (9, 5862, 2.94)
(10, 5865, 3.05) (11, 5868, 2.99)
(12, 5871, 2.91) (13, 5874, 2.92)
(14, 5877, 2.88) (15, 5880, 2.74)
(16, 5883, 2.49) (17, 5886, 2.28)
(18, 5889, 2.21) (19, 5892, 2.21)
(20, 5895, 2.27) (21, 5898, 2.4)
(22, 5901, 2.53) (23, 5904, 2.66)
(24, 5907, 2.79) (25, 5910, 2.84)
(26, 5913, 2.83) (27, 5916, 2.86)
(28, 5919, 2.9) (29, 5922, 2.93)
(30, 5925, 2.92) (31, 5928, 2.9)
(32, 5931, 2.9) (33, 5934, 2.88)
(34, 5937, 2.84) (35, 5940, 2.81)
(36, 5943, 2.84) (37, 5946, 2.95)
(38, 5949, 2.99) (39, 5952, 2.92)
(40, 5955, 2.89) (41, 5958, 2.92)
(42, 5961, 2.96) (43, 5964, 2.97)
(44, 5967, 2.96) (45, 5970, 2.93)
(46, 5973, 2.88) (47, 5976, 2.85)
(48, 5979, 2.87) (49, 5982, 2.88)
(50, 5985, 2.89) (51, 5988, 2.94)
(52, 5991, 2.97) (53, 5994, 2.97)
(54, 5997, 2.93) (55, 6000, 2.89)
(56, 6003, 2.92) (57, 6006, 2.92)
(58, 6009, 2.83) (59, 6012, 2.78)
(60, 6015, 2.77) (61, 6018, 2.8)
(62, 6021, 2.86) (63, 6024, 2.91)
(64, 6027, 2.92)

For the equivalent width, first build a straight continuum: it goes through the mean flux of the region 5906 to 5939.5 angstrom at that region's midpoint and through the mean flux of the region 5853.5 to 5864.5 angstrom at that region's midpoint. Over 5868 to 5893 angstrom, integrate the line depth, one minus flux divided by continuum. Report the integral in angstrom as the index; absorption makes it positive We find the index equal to 1.9 angstrom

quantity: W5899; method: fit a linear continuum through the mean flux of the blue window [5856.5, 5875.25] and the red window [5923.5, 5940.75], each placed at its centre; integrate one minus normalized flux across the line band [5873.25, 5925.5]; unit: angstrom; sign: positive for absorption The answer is 4.6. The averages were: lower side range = 2.91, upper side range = 2.88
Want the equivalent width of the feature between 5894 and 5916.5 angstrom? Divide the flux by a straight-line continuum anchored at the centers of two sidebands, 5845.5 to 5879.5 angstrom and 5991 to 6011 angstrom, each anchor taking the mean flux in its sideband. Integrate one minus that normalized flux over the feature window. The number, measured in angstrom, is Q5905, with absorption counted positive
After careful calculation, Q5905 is 1.9 angstrom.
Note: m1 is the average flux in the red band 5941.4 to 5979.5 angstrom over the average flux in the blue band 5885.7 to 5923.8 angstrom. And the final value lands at 1.1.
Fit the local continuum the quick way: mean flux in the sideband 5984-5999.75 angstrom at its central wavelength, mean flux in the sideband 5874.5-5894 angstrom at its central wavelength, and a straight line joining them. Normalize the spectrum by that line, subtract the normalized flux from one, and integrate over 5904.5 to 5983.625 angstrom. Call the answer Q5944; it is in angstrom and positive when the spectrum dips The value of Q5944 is -4.5 angstrom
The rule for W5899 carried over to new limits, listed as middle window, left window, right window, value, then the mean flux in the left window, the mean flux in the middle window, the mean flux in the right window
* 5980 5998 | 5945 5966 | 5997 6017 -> -0.3 angstrom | 2.94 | 2.93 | 2.86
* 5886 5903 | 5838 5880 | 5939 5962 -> 3.4 angstrom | 2.91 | 2.33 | 2.91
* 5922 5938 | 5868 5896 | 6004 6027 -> -1.3 angstrom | 2.57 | 2.89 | 2.85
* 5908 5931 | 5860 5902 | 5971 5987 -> -1.3 angstrom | 2.63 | 2.88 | 2.88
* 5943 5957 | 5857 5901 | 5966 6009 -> -0.5 angstrom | 2.64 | 2.93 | 2.91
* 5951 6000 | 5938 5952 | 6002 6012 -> -0.6 angstrom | 2.9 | 2.92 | 2.87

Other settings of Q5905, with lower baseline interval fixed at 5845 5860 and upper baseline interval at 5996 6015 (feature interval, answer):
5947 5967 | -0.6 angstrom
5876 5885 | 0.5 angstrom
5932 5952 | -0.3 angstrom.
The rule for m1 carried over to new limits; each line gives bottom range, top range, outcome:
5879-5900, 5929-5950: 1.22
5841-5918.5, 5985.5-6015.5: 1.06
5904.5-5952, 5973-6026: 1.00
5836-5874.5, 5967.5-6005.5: 0.99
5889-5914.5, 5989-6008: 1.15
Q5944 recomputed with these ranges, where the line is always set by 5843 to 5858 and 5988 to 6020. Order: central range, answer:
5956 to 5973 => -0.4 angstrom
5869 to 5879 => -0.1 angstrom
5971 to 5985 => 0.0 angstrom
